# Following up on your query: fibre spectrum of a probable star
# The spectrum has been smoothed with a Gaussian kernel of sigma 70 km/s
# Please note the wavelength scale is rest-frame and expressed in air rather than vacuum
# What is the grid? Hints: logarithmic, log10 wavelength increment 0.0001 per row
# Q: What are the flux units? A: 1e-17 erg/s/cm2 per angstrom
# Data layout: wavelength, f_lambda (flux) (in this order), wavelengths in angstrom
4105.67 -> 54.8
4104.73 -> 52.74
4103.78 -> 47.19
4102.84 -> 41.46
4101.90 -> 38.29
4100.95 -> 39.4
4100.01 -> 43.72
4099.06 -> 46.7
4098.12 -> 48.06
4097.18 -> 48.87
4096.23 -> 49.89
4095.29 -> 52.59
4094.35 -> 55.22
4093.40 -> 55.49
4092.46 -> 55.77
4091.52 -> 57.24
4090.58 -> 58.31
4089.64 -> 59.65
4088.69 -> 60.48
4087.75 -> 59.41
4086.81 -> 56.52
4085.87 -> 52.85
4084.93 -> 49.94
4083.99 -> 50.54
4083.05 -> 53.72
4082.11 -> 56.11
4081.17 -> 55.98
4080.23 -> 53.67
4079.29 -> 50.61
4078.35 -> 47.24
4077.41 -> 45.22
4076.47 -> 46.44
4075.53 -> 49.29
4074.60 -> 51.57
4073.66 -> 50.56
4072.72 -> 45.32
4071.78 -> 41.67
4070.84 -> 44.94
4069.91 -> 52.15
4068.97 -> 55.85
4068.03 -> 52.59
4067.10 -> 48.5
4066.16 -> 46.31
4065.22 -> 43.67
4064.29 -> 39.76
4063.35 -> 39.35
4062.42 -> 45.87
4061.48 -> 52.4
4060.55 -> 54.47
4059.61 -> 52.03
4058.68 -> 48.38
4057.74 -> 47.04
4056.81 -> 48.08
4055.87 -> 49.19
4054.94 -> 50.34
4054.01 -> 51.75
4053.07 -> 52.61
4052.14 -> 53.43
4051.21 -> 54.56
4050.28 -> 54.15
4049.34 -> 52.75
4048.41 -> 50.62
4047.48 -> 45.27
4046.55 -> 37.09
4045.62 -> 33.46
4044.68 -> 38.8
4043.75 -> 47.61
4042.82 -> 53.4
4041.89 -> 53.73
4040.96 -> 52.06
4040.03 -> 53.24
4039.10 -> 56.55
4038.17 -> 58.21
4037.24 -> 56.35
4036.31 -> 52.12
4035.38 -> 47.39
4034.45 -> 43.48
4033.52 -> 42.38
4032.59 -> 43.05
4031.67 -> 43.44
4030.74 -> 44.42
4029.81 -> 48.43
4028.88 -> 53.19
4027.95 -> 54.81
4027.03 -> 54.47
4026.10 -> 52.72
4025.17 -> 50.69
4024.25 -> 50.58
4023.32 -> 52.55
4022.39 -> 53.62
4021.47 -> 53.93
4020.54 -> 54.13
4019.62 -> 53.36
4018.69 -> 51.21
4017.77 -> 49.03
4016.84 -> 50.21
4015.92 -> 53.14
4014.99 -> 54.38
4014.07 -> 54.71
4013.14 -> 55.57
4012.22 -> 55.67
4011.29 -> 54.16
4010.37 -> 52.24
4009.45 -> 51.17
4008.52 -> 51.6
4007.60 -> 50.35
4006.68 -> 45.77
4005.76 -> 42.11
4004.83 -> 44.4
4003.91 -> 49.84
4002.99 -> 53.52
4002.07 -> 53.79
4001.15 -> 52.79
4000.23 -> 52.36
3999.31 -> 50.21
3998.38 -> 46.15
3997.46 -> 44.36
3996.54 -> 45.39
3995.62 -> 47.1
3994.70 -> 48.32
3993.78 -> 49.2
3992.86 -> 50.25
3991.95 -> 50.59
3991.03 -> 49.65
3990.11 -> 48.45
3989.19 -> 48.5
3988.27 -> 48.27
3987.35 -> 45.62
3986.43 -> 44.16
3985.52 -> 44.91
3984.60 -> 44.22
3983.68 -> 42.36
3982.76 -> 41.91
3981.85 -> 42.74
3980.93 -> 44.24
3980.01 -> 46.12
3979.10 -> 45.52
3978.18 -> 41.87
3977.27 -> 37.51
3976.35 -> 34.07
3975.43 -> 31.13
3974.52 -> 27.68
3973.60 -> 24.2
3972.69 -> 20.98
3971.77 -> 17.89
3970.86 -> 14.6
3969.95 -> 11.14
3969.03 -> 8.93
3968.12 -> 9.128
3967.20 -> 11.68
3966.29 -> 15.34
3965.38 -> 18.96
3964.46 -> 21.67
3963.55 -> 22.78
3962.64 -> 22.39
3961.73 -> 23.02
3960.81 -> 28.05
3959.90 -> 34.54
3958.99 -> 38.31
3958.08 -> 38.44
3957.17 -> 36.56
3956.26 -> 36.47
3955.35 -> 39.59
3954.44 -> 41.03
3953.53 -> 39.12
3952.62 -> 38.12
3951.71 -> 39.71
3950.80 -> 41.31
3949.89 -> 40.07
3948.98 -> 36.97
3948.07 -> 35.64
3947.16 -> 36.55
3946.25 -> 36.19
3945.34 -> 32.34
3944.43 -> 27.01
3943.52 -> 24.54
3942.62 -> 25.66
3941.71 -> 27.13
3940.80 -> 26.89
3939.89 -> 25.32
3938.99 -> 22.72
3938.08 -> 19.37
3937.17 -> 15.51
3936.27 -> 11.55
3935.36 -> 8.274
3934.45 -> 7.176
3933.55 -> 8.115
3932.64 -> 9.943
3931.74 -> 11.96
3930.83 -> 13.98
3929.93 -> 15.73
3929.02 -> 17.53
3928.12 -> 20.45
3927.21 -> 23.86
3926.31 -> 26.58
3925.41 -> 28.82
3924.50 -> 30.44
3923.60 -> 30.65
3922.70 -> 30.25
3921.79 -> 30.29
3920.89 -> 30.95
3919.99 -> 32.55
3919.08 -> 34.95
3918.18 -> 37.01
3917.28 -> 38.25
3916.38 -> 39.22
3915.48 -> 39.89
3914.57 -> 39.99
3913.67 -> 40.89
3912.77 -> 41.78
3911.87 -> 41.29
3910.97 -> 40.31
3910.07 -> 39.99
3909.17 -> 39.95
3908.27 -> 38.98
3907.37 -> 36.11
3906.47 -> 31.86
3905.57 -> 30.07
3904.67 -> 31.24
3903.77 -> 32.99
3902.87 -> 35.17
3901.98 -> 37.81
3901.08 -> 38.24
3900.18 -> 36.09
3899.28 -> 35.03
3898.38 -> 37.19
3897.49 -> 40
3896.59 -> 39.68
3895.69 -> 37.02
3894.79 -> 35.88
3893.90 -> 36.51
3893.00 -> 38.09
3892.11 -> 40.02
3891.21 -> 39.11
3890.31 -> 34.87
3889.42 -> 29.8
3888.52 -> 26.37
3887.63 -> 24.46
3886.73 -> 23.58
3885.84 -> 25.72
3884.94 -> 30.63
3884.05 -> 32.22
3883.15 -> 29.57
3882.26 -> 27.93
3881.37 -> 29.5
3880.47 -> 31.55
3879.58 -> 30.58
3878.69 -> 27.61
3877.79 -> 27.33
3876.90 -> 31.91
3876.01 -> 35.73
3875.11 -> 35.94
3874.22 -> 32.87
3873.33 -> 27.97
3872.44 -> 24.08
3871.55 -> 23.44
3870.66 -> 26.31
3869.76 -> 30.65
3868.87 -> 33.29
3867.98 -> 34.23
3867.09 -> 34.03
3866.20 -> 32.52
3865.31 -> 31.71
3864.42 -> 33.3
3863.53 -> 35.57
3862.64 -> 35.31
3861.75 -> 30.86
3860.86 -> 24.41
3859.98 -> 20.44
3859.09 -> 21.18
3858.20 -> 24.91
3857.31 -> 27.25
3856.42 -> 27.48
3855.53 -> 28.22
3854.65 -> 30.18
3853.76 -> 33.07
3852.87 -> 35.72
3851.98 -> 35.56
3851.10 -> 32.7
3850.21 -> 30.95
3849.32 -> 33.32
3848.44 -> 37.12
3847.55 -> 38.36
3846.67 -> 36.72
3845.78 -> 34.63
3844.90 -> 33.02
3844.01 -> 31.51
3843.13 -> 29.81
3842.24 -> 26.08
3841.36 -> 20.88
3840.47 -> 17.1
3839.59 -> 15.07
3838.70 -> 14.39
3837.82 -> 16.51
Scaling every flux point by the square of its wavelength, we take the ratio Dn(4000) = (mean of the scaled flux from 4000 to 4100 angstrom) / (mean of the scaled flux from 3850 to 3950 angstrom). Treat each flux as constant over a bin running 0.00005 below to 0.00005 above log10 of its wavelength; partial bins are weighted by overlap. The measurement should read 1.80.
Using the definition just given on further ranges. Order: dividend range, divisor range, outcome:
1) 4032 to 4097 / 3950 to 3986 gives 1.69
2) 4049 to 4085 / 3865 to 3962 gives 1.72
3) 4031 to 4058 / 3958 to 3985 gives 1.78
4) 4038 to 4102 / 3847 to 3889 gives 1.84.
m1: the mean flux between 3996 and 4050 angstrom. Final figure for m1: 50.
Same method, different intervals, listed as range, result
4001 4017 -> 51.4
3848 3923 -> 33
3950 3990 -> 32.9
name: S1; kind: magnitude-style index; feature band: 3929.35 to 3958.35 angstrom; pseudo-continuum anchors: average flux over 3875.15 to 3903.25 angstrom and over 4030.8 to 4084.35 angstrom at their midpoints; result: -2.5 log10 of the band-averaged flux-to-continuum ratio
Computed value 0.38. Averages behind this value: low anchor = 33.1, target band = 27.1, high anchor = 49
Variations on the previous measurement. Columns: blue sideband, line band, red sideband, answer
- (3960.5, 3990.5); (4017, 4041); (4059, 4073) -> -0.24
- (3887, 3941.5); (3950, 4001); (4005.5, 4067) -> 0.12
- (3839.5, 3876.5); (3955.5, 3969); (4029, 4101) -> 0.50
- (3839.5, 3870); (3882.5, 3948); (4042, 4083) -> 0.18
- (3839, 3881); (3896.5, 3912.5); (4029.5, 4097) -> -0.07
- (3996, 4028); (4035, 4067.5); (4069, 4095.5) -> 0.06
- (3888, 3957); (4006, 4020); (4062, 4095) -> -0.21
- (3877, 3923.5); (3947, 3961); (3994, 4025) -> 0.13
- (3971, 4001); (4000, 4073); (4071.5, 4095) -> -0.05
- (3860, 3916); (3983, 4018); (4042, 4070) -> -0.14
